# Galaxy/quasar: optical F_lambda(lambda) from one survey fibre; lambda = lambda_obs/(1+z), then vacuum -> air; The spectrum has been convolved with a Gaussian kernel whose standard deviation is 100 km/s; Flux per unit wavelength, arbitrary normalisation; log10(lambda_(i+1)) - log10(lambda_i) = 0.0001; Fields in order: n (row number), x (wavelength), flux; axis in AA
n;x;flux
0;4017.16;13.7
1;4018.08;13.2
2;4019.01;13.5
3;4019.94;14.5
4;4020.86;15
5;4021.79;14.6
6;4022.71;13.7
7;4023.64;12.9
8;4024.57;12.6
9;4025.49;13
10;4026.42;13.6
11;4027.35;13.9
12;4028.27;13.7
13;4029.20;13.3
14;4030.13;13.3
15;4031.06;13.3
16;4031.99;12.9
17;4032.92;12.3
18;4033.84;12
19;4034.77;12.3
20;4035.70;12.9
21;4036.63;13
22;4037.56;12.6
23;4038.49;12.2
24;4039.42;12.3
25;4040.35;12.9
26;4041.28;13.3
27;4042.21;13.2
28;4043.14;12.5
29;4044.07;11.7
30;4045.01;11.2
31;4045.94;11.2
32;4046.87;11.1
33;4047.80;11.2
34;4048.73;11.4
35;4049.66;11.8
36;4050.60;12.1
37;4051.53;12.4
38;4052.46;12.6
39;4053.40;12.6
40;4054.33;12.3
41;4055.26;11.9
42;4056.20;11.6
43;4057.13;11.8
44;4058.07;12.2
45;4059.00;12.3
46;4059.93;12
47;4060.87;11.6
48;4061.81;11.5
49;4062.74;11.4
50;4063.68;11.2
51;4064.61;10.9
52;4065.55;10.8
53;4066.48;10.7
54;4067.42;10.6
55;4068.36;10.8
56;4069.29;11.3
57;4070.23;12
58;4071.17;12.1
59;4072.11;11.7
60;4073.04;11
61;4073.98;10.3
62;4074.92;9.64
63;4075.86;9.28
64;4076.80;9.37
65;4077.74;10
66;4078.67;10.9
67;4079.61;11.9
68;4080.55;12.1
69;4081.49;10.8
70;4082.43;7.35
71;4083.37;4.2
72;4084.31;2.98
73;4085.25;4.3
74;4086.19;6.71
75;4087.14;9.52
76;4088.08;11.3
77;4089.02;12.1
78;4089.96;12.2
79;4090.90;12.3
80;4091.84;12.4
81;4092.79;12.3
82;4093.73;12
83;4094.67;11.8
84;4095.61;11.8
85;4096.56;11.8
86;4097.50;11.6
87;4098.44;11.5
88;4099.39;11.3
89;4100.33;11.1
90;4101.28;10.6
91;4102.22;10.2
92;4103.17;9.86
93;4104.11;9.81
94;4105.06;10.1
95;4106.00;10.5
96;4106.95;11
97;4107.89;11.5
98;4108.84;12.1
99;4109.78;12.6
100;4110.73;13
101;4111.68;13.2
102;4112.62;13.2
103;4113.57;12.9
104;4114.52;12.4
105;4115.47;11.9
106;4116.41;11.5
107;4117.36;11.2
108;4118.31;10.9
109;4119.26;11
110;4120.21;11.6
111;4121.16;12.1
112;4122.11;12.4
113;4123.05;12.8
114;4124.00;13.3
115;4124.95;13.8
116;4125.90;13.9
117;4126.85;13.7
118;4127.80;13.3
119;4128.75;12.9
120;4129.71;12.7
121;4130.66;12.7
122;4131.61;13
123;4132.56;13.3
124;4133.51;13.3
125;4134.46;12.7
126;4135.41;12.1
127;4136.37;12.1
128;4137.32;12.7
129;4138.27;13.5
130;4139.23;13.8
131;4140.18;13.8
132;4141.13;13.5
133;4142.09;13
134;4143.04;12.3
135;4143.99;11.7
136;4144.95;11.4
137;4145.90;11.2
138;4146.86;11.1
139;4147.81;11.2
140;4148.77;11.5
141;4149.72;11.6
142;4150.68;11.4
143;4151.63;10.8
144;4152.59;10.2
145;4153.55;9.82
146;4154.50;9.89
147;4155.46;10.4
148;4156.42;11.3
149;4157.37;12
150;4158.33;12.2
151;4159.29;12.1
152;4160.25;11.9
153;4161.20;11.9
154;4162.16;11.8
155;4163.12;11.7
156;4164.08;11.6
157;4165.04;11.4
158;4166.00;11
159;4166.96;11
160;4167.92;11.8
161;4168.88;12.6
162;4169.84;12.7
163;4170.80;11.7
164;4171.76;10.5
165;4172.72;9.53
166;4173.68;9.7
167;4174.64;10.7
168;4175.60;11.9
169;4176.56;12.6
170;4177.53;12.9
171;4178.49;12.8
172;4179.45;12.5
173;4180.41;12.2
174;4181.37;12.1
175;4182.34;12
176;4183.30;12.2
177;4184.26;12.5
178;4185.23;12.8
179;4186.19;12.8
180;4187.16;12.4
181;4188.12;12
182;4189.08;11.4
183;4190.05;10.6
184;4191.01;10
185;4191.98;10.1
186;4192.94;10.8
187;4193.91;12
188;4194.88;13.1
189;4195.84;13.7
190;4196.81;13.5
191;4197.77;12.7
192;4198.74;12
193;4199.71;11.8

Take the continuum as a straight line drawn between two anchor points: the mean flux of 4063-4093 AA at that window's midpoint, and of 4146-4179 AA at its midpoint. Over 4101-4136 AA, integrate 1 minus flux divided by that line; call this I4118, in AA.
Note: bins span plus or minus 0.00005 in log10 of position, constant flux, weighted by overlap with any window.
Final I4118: -4.55 AA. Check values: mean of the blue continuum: 10.1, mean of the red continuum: 11.4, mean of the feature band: 12.1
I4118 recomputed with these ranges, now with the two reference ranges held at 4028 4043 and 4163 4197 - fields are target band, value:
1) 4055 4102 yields 6.9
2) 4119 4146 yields -1.5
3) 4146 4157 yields 1.0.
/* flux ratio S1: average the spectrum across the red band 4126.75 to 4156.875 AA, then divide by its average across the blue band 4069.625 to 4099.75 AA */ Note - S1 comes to 1.2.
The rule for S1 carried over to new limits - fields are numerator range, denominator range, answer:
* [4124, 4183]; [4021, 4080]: 1.00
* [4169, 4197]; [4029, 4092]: 1.05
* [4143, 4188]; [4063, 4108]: 1.11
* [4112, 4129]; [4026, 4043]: 0.97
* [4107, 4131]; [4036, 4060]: 1.03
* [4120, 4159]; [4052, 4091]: 1.16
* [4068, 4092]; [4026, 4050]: 0.79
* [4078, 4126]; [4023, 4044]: 0.86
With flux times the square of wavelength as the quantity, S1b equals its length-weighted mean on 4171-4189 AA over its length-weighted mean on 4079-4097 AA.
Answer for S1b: 1.24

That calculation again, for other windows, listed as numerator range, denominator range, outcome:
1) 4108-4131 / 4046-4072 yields 1.11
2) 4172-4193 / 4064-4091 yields 1.23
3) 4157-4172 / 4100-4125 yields 1.03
